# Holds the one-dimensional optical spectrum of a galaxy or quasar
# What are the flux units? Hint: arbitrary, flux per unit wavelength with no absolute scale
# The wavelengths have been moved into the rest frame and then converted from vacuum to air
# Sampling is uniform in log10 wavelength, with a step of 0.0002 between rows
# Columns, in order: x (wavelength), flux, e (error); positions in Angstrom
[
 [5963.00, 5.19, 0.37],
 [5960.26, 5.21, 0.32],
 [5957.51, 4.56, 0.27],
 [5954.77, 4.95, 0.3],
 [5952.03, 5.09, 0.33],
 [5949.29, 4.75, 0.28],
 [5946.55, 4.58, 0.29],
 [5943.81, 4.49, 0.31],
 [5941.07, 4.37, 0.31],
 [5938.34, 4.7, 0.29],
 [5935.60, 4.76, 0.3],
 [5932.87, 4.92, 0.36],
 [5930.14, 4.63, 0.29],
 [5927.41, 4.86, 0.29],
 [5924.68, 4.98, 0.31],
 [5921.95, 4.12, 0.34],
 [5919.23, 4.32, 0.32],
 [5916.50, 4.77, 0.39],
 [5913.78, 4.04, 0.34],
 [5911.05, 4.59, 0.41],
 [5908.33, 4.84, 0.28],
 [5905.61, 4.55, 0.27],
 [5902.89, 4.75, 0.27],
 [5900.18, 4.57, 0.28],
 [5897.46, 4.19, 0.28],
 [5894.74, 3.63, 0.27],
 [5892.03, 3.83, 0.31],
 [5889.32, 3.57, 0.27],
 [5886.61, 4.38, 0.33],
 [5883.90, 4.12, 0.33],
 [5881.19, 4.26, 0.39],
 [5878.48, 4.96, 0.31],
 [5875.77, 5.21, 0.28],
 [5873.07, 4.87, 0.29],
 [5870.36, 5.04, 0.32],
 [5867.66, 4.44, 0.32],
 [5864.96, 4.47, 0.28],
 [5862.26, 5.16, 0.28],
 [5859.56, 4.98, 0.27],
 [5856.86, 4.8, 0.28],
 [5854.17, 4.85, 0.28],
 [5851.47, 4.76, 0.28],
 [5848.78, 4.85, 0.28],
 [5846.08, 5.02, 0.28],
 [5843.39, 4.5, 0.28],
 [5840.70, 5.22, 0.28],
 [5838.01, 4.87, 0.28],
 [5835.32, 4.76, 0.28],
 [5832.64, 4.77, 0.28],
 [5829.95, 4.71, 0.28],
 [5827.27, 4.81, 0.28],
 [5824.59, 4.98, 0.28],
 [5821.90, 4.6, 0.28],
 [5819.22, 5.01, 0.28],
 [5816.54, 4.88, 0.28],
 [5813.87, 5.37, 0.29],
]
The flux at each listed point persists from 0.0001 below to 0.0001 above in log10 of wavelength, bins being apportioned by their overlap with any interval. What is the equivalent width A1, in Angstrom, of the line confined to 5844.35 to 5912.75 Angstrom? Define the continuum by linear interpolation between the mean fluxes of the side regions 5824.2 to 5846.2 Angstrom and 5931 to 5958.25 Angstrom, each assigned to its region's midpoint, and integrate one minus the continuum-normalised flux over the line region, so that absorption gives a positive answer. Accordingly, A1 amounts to 2.95 Angstrom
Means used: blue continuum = 4.84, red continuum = 4.72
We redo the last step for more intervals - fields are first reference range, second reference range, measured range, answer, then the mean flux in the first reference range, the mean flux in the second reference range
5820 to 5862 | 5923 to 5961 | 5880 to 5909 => 3.44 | 4.84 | 4.76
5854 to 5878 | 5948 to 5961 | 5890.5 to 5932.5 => 3.73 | 4.87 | 4.9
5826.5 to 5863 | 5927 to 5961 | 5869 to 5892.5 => 1.58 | 4.86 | 4.75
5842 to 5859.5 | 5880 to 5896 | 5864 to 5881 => -1.93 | 4.81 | 3.97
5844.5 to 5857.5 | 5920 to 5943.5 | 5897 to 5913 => 0.45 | 4.85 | 4.65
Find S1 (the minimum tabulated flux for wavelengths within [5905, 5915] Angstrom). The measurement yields 4.04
